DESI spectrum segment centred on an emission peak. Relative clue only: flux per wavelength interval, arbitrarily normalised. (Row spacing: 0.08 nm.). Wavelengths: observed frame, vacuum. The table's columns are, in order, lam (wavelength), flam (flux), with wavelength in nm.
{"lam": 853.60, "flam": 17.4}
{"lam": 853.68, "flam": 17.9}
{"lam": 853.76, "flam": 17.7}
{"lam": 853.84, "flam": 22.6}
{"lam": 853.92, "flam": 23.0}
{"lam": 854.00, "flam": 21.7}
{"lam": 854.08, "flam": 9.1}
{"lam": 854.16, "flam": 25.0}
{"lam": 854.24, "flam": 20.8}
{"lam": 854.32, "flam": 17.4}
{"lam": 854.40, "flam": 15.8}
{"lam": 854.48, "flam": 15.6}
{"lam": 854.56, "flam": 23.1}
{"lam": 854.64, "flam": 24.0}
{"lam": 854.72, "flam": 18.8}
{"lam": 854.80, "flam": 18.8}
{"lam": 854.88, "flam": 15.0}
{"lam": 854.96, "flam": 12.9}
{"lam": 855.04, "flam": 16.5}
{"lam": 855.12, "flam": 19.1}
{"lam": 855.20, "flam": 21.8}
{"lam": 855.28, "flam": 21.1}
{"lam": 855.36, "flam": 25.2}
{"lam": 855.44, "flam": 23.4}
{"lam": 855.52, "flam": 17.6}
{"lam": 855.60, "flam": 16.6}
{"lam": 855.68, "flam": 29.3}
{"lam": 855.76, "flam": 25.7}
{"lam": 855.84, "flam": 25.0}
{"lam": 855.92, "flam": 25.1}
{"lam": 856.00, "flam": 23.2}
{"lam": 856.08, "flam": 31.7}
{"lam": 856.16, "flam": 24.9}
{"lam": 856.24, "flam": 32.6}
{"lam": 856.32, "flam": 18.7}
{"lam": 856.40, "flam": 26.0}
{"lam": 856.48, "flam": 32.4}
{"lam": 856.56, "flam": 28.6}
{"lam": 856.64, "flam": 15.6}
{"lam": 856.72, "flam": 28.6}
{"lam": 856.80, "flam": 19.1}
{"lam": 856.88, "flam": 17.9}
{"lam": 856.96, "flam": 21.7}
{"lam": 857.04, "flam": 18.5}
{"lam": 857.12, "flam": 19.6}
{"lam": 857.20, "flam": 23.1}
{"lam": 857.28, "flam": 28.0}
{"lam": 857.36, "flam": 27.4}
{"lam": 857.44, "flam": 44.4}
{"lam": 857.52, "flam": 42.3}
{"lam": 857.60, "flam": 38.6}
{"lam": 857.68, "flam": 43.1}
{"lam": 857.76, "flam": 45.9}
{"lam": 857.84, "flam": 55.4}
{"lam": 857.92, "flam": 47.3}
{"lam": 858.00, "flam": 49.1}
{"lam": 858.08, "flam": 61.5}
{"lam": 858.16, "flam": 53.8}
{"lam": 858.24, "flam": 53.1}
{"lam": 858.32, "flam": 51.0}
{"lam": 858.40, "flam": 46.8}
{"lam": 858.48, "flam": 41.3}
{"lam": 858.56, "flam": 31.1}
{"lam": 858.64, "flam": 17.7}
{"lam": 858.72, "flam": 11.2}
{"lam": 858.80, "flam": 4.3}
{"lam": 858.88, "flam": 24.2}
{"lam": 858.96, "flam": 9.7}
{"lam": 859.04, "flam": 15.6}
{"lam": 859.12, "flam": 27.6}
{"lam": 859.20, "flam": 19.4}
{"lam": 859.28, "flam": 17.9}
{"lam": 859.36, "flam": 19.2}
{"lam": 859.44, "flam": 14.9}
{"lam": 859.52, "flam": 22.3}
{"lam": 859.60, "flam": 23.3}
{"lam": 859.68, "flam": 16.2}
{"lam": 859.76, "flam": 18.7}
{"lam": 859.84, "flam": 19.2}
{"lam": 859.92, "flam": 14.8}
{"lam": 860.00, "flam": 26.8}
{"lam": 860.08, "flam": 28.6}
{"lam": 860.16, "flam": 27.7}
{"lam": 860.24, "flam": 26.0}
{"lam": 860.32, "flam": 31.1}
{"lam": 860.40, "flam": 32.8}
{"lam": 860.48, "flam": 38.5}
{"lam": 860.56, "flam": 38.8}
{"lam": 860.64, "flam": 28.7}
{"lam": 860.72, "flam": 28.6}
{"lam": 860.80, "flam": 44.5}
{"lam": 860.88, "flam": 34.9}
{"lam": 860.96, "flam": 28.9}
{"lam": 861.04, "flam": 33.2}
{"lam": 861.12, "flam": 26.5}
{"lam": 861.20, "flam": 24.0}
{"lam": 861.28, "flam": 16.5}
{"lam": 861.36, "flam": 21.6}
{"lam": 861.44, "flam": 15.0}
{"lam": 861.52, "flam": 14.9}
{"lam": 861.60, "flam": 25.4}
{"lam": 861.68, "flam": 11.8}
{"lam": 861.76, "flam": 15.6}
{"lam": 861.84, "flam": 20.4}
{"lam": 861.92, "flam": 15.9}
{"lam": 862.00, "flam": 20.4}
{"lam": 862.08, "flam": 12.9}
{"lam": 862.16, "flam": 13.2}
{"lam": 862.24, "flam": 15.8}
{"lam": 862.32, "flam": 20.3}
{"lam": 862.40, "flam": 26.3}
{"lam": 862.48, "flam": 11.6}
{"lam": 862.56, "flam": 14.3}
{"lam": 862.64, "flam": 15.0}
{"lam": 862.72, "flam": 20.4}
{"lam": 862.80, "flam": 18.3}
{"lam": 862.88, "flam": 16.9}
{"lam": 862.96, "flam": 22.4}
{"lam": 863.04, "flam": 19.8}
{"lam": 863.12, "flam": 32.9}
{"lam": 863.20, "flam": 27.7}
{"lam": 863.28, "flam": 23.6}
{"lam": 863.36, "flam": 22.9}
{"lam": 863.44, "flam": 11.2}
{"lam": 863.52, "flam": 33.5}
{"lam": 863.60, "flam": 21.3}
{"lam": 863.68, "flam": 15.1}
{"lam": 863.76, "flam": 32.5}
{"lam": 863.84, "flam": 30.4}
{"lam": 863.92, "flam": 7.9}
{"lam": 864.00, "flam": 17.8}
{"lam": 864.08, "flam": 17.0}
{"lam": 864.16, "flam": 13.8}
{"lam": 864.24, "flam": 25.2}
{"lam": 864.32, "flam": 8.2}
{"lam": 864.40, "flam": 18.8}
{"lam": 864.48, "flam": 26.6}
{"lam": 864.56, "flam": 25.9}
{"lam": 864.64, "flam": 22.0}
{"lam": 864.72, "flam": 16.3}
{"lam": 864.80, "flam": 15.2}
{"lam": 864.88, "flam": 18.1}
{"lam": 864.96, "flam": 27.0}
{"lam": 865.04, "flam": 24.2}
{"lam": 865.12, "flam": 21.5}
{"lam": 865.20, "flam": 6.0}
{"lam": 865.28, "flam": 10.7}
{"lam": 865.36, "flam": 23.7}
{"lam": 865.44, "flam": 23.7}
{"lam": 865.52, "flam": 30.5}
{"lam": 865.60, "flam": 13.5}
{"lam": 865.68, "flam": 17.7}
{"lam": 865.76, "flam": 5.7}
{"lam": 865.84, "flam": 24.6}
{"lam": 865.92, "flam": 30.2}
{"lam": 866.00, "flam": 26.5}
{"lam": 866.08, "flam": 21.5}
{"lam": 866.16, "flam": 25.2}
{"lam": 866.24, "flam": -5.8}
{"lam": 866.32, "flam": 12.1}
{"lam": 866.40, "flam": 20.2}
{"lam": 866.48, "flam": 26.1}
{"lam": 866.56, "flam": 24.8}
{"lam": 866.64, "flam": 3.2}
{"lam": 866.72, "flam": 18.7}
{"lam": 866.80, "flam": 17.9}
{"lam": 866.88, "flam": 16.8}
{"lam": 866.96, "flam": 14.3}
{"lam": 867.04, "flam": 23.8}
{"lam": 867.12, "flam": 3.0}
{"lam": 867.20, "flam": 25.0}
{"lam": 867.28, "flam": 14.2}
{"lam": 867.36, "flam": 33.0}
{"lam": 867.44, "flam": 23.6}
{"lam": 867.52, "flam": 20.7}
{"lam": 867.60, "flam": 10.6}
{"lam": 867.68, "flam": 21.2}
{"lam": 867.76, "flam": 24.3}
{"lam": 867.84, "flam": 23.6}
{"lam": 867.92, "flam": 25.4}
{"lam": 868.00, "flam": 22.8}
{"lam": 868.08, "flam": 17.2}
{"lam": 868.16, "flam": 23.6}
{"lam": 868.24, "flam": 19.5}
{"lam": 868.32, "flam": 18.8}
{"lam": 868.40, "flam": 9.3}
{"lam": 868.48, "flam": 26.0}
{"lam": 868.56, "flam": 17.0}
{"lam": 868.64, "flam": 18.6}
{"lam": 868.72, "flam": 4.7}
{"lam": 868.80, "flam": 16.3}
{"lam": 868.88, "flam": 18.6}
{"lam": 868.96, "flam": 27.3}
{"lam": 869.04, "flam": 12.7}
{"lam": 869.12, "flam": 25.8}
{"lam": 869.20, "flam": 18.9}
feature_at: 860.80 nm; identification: [N II] 6583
